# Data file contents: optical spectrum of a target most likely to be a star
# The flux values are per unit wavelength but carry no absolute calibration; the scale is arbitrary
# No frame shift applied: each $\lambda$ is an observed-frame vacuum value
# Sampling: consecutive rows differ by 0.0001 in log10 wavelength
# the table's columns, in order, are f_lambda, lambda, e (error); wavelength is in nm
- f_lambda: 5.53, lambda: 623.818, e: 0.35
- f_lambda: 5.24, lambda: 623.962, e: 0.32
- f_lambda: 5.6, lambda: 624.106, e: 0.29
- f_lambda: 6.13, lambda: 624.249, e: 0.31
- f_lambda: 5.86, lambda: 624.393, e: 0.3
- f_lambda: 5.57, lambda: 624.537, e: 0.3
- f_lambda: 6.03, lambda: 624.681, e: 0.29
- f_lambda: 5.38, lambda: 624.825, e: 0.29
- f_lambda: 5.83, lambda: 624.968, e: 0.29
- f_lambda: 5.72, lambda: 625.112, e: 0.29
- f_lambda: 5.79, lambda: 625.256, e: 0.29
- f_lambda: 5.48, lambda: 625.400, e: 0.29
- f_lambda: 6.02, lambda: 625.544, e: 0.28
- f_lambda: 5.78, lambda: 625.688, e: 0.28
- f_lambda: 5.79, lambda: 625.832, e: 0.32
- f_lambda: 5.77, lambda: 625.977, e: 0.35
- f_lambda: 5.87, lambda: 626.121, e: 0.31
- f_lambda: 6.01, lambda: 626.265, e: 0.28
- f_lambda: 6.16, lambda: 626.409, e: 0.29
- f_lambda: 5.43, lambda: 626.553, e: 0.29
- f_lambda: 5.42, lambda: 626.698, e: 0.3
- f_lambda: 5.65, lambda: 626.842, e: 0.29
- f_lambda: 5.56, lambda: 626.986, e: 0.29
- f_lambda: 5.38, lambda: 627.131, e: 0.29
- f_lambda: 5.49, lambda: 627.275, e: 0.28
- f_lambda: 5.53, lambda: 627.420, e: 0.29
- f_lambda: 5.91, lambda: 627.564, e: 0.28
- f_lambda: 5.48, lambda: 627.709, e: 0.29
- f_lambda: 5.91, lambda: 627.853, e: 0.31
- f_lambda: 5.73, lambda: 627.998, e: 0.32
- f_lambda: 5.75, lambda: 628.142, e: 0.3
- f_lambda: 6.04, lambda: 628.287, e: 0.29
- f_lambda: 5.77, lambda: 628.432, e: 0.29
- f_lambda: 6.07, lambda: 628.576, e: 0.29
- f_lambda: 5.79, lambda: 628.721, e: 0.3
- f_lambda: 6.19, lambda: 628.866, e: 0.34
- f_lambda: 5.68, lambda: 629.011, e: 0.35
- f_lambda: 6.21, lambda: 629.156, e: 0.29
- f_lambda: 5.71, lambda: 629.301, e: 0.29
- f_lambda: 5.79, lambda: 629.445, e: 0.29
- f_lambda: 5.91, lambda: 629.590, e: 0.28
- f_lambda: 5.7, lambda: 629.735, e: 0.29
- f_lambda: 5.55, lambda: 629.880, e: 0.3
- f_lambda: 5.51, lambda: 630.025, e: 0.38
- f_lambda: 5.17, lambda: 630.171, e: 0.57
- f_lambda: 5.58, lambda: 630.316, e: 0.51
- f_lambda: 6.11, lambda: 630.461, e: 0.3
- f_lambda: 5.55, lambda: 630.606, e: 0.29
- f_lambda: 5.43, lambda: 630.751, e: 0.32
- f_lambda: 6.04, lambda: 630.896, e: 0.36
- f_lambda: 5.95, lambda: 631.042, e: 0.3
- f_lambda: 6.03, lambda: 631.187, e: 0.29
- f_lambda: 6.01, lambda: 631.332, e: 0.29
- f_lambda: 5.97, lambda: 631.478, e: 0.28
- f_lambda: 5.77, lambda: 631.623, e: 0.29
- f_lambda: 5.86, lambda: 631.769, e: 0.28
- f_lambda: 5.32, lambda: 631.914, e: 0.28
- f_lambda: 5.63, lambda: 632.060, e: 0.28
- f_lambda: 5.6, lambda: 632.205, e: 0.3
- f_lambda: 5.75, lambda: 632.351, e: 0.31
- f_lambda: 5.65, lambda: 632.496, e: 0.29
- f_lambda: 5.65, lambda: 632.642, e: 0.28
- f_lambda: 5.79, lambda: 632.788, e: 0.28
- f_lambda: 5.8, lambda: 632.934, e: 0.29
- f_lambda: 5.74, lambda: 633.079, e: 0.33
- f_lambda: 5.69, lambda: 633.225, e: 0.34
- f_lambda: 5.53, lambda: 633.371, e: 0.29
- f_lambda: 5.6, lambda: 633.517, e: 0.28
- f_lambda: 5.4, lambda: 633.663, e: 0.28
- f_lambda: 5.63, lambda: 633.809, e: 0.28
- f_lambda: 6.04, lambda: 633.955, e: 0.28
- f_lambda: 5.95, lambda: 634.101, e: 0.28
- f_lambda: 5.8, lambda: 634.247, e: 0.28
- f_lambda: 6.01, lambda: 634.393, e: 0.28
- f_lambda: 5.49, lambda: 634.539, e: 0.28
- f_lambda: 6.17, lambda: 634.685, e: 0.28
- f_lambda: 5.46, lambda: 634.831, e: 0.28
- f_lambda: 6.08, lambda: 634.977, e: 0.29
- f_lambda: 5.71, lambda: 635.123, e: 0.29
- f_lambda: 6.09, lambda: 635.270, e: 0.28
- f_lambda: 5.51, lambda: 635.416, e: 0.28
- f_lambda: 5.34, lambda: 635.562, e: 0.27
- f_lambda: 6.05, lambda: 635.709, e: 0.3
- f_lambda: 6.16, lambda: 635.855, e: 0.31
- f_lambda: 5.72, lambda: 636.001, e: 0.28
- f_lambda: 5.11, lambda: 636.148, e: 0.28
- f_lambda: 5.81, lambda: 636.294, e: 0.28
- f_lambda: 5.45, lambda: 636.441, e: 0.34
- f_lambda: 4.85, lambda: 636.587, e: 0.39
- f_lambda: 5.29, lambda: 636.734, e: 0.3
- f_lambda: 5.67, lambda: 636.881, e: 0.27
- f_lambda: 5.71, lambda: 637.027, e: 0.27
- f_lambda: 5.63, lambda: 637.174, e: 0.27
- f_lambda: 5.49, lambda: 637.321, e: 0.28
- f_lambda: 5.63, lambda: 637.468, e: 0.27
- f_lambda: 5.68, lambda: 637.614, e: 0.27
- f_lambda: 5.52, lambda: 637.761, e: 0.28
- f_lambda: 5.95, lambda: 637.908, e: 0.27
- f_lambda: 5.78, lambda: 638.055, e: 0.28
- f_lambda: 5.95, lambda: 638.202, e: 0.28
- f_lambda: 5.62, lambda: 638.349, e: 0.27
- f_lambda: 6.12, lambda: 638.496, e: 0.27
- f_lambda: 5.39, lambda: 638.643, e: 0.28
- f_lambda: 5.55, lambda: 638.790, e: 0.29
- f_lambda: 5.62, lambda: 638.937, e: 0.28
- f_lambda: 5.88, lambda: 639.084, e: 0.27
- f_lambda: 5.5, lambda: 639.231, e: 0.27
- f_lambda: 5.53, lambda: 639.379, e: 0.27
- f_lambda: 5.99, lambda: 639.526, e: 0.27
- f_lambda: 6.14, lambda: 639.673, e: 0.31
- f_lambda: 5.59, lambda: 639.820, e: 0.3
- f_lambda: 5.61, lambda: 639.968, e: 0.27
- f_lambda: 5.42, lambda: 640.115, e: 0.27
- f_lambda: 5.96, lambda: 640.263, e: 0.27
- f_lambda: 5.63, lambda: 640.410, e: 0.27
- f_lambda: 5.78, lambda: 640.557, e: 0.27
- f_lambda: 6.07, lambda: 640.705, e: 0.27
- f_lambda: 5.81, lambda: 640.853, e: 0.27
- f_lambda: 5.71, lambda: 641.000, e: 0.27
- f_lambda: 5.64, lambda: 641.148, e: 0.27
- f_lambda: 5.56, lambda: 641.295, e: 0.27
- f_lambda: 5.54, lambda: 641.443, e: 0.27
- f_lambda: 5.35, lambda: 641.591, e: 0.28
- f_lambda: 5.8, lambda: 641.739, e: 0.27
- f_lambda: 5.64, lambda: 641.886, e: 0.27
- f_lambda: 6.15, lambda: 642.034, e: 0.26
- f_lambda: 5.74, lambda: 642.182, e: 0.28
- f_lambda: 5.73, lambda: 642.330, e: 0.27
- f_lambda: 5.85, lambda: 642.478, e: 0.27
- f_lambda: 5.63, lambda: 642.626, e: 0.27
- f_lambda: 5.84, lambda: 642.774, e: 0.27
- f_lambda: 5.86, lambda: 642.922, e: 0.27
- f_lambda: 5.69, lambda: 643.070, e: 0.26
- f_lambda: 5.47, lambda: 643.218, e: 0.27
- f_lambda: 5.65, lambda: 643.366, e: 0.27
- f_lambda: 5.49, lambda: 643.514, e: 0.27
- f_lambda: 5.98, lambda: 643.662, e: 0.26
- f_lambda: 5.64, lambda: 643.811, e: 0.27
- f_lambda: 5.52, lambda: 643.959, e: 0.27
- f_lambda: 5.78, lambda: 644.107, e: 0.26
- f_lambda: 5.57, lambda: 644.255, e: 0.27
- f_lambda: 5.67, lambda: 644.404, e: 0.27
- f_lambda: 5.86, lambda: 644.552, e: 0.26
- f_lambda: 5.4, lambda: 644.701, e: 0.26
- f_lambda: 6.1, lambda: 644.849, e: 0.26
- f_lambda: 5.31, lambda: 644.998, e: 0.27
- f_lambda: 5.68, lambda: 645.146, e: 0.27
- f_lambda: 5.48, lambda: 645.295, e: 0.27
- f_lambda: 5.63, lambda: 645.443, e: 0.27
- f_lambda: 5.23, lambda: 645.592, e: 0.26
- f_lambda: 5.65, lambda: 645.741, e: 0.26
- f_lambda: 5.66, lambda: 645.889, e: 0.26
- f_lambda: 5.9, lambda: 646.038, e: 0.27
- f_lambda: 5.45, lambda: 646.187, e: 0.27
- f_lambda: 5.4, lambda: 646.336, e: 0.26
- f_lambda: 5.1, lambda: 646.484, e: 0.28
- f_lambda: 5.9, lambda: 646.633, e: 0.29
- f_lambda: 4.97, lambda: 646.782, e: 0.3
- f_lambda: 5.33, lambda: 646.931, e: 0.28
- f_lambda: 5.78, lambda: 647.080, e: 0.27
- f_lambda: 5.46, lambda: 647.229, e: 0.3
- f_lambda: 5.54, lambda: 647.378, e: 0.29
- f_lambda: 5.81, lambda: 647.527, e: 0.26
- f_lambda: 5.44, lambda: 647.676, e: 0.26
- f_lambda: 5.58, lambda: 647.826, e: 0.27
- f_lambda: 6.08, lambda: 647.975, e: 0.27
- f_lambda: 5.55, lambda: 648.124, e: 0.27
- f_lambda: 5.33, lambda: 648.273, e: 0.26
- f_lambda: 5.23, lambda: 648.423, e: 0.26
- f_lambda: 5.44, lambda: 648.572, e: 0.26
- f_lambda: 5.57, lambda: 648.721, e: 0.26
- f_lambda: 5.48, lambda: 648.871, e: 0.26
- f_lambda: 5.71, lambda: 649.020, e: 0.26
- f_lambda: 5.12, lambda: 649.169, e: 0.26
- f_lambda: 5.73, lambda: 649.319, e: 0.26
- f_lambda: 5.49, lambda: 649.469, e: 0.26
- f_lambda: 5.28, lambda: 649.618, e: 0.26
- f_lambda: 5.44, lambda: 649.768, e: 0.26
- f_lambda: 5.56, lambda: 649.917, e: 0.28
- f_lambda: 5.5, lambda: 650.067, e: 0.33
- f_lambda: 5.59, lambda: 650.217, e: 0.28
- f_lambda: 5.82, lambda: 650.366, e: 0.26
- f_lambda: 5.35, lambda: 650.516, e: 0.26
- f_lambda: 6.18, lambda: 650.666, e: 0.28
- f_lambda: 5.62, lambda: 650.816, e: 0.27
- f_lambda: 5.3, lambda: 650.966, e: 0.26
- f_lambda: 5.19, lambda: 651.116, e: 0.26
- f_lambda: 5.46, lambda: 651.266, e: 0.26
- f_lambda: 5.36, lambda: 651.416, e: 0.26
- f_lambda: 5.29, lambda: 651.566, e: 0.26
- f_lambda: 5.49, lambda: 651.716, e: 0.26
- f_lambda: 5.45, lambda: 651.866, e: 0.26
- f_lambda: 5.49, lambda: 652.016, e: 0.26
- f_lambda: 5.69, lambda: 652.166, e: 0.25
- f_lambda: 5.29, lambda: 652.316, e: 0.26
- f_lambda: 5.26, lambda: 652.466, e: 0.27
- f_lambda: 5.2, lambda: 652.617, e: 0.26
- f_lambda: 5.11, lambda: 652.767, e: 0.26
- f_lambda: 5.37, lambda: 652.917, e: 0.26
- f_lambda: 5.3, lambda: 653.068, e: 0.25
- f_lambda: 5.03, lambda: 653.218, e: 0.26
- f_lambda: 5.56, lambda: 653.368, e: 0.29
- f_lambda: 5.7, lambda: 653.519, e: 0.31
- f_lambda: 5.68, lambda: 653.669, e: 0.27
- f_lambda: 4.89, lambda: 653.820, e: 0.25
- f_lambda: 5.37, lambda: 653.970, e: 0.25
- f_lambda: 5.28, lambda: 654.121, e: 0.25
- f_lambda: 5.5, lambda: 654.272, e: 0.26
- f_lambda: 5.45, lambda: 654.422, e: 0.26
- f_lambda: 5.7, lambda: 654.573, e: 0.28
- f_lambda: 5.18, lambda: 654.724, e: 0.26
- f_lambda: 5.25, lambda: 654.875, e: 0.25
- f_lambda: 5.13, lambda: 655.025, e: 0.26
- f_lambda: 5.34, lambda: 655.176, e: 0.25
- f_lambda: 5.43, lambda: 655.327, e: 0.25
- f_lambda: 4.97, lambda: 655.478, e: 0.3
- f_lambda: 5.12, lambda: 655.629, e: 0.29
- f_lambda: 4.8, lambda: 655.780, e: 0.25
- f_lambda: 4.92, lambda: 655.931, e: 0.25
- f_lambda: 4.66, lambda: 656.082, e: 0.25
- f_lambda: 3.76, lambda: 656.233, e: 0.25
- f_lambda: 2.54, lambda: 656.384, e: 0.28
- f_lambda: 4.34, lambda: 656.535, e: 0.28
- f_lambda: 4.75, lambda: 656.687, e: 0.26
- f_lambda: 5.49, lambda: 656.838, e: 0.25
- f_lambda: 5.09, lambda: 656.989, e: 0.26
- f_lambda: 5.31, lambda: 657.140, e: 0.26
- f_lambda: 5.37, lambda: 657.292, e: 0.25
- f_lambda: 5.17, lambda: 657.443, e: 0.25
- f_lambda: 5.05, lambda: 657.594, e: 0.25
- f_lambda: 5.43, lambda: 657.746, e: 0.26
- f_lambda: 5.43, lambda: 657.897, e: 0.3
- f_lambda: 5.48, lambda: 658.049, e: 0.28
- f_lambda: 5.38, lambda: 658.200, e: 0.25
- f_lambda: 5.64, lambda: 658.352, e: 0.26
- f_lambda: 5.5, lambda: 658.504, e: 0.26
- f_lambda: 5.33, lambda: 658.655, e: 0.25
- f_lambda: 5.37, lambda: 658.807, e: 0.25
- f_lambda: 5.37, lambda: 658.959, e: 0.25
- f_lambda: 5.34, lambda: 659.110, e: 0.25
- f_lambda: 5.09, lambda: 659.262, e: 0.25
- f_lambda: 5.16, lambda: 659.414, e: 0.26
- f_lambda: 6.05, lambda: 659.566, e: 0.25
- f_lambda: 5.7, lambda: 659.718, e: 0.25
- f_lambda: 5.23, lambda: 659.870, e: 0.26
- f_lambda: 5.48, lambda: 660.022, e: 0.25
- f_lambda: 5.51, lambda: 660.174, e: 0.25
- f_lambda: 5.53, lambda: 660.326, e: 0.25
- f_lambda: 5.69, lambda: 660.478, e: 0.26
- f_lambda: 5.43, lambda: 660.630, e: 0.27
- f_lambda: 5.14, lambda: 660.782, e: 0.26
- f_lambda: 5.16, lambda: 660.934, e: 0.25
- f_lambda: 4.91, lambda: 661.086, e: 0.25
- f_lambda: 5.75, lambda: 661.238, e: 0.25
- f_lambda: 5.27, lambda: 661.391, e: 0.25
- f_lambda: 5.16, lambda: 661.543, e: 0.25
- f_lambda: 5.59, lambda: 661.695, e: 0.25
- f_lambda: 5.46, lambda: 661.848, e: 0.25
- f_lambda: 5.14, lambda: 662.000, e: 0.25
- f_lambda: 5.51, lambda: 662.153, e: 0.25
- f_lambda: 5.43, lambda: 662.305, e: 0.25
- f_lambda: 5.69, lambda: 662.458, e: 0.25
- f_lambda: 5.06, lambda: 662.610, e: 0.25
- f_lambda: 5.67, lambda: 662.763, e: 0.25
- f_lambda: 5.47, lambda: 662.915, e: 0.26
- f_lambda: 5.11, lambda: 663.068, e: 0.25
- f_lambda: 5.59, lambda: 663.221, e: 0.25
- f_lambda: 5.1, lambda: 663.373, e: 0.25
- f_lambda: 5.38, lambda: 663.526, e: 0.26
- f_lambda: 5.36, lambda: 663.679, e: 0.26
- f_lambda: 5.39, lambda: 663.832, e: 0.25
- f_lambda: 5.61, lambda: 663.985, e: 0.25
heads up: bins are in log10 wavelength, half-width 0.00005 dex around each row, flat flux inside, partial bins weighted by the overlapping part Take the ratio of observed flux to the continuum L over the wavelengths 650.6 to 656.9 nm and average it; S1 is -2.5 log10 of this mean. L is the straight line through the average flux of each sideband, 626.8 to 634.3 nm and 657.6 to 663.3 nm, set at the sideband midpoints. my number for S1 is 0.06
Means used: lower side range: 5.74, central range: 5.18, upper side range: 5.41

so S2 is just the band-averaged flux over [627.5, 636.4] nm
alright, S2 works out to 5.76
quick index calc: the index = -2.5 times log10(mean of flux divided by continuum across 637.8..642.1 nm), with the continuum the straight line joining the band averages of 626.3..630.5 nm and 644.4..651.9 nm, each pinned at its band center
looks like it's -0.023 mag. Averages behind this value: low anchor 5.73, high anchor 5.53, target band 5.73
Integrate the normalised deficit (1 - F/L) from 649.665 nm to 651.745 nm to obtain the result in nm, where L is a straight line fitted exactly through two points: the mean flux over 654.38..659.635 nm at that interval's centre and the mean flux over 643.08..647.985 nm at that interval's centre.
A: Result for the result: -0.05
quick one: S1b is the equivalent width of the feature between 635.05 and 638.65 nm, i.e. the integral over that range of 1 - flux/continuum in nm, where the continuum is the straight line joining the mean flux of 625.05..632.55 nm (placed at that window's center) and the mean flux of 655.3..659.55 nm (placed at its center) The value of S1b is -0.06 nm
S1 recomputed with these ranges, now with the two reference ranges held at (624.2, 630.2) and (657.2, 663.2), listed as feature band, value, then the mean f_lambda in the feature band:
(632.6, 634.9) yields -0.01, 5.74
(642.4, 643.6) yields -0.02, 5.69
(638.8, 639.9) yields -0.02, 5.74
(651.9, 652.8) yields 0.02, 5.36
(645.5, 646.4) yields 0.00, 5.55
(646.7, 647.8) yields 0.01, 5.48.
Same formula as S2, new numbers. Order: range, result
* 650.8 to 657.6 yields 5.16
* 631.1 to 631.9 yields 5.89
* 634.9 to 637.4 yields 5.63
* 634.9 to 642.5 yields 5.69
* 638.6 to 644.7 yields 5.7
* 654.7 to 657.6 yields 4.88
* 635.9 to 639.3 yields 5.61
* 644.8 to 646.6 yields 5.55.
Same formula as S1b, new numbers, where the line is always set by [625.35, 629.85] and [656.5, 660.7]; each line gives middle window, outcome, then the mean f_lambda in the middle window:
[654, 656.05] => 0.07 nm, 5.23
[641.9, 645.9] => -0.09 nm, 5.68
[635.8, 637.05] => 0.03 nm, 5.52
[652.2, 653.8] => 0.03 nm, 5.34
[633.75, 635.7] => -0.04 nm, 5.8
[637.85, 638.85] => -0.02 nm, 5.77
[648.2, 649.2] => 0.01 nm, 5.43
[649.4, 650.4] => -0.01 nm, 5.52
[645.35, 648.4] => -0.01 nm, 5.53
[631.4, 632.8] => 0.00 nm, 5.69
